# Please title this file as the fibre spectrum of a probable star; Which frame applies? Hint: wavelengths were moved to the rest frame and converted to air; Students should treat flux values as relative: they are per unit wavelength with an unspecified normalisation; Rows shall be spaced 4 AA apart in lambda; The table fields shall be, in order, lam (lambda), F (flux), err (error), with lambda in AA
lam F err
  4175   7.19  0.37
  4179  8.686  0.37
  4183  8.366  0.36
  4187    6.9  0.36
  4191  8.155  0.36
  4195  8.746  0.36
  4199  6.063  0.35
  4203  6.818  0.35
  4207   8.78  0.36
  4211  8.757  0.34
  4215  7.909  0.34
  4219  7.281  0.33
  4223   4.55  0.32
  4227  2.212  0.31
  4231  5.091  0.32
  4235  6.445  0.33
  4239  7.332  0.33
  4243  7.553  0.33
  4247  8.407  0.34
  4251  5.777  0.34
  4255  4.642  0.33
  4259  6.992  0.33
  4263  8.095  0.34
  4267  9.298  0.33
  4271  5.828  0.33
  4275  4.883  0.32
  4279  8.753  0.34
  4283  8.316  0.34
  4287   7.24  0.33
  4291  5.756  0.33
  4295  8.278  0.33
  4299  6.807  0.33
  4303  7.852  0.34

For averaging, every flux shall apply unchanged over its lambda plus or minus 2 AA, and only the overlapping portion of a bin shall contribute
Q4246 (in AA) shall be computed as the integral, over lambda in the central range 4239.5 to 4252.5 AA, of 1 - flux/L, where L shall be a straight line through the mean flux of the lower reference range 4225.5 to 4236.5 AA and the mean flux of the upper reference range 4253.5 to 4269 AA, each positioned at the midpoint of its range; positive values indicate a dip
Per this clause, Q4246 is -3.1 AA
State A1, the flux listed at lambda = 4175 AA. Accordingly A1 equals 7.19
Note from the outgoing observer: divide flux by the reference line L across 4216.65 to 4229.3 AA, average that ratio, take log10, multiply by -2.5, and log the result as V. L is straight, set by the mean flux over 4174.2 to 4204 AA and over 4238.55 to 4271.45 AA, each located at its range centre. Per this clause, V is 0.48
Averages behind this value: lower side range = 7.66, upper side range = 7.15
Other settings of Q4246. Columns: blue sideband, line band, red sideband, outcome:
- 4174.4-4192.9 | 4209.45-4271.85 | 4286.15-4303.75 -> 7.2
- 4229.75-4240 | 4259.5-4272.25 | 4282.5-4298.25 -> -1.8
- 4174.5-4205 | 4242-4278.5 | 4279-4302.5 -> 3.0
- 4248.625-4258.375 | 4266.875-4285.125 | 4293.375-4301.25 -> -1.8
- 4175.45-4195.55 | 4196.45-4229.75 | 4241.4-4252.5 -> 5.1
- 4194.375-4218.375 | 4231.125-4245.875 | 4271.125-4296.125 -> 1.1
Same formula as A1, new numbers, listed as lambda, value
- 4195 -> 8.746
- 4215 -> 7.909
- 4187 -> 6.9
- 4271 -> 5.828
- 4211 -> 8.757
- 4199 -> 6.063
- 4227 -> 2.212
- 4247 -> 8.407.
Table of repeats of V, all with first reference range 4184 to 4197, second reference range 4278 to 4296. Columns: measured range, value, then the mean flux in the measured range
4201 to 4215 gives -0.03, 8.09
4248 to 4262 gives 0.24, 6.15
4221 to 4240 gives 0.48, 5.01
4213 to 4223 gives 0.13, 6.99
